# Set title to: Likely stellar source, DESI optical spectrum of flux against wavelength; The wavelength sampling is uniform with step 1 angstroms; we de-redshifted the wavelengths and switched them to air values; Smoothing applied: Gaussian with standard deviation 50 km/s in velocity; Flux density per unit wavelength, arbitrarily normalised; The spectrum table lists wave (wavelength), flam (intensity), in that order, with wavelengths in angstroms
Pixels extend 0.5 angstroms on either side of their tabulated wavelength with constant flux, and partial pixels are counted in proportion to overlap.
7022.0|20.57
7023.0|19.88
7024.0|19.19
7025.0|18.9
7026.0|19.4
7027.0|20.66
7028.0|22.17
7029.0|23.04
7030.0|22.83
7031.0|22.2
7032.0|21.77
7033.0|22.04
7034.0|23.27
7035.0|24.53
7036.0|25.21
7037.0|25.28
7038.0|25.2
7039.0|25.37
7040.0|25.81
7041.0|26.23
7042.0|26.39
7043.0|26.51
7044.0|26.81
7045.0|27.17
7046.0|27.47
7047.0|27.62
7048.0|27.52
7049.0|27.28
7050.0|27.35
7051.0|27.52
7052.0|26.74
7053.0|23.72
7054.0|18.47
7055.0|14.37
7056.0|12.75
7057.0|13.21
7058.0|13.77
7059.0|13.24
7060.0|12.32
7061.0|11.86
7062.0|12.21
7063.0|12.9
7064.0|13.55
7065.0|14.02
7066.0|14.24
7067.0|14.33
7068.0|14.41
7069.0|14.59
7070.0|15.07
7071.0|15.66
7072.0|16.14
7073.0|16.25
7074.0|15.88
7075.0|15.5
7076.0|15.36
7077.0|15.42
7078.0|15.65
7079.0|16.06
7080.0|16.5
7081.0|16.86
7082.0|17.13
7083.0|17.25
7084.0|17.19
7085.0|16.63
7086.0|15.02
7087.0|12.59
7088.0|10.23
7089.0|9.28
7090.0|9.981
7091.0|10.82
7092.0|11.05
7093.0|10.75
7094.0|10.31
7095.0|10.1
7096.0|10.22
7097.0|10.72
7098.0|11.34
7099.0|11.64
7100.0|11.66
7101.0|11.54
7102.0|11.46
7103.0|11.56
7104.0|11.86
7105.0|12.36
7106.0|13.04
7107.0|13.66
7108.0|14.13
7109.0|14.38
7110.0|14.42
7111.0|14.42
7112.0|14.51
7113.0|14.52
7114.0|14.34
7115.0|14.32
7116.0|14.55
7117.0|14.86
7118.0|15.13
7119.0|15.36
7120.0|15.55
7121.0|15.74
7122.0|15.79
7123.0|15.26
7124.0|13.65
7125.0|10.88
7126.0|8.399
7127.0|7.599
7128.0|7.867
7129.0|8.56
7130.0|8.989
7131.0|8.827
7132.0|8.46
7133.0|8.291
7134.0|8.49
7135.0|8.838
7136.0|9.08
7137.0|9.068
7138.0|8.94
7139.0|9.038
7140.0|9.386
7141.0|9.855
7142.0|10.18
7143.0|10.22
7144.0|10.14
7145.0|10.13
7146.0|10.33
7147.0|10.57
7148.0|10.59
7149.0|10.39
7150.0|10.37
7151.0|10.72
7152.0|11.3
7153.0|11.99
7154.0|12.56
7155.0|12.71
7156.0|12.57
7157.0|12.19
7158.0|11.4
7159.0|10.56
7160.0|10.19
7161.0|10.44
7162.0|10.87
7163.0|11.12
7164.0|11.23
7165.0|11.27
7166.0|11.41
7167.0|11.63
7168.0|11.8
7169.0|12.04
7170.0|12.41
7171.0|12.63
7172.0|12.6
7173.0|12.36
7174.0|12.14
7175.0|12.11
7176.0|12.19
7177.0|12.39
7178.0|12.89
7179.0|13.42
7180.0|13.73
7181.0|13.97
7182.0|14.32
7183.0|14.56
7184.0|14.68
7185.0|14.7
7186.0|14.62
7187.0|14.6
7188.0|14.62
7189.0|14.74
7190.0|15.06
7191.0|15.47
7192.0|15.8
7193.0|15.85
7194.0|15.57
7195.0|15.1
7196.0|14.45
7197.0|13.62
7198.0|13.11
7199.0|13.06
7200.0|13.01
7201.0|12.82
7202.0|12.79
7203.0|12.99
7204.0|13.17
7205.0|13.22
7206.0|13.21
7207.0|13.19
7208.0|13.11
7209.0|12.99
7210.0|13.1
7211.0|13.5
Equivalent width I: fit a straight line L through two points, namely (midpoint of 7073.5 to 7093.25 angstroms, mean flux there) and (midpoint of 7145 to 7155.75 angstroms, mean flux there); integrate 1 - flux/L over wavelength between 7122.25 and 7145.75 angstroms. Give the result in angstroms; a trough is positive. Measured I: 4.5 angstroms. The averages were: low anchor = 14.3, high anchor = 11.1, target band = 9.65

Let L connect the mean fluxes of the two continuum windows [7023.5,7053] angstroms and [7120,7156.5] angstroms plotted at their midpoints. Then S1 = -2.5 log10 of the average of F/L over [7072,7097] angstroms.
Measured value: 0.30 mag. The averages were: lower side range 24.5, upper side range 10.5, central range 13.8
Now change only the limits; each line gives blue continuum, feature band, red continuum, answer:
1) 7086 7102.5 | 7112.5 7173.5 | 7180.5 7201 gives 0.12 mag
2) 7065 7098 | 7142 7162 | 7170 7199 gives 0.26 mag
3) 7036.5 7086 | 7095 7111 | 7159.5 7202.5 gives 0.35 mag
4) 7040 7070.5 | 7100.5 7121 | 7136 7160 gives 0.02 mag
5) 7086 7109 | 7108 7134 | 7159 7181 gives -0.08 mag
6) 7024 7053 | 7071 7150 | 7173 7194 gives 0.49 mag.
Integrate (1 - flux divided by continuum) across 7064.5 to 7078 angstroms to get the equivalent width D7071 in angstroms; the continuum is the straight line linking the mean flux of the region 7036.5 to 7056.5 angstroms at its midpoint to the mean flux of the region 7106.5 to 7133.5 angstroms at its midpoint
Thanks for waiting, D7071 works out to 3.6 angstroms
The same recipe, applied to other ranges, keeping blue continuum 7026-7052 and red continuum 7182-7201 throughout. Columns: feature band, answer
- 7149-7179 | 8.5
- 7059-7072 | 5.2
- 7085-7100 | 7.1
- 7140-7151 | 4.6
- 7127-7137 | 5.4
